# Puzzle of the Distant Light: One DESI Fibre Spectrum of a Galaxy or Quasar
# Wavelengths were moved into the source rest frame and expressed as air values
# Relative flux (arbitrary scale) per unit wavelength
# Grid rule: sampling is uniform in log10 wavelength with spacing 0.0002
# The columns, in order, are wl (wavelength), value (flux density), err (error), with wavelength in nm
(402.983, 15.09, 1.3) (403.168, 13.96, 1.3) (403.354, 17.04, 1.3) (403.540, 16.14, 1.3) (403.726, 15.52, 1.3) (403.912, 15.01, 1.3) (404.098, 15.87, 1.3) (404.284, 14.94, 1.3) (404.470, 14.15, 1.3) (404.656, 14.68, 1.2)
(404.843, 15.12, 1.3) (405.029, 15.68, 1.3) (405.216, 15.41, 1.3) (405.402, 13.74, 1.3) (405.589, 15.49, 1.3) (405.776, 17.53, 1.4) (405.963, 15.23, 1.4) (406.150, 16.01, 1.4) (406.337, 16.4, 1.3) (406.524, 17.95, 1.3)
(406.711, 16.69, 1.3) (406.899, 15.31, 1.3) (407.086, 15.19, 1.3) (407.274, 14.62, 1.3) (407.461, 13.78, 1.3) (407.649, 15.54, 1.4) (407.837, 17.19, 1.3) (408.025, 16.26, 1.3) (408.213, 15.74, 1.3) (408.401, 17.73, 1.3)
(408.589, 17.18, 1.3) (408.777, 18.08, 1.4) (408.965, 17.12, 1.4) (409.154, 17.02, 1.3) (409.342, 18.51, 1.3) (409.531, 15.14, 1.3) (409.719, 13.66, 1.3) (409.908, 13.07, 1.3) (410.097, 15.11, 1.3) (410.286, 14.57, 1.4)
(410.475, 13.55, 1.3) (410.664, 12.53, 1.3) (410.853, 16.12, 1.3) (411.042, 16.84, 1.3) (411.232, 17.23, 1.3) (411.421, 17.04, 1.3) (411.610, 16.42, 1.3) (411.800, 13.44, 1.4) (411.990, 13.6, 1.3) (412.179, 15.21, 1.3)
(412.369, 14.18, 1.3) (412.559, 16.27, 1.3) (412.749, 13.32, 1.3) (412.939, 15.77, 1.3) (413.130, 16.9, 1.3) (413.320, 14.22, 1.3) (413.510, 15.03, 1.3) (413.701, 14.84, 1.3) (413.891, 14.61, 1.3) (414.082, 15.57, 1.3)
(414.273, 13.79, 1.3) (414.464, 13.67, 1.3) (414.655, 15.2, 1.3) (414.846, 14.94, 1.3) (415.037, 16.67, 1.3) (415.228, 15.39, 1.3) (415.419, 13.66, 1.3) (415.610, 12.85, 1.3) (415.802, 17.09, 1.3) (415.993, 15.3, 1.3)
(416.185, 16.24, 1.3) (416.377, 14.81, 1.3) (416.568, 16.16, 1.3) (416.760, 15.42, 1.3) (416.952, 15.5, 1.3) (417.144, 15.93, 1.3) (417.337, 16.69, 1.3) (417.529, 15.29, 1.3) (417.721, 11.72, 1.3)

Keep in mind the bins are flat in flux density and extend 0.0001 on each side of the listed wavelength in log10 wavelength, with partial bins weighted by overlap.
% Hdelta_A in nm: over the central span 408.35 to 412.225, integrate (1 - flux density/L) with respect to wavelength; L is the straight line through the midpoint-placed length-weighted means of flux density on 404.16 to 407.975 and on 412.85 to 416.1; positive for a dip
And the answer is -0.09 nm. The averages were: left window 15.5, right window 15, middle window 15.7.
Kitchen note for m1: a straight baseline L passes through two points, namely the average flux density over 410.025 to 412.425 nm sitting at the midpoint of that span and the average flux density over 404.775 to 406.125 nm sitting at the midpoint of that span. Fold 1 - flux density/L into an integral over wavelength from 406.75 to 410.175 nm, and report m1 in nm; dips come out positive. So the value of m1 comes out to -0.14 nm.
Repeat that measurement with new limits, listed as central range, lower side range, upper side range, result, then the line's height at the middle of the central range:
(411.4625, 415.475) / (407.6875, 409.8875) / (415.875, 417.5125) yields 0.285 nm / 16.1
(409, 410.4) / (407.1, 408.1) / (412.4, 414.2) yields -0.003 nm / 15.3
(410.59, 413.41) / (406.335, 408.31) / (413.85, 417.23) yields 0.030 nm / 15.5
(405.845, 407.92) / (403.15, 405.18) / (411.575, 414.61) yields -0.090 nm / 15.2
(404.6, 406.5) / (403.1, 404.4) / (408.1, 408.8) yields 0.056 nm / 16.1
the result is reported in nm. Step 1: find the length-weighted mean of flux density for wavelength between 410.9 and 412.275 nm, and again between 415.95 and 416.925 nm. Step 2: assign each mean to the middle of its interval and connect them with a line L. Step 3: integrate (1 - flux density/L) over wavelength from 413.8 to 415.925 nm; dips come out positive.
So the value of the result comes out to 0.10 nm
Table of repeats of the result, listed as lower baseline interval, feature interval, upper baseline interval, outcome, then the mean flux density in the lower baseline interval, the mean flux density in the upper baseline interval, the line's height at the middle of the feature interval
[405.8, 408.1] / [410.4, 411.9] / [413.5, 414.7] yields -0.027 nm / 15.9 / 14.6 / 15.1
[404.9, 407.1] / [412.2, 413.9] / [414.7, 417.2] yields 0.053 nm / 15.9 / 15.4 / 15.5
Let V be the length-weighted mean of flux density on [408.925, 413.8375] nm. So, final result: 15.2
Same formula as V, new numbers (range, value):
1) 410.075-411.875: 15.3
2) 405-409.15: 16.1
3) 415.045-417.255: 15.4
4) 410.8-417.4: 15.3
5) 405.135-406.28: 15.6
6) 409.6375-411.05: 14.3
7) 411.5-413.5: 15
